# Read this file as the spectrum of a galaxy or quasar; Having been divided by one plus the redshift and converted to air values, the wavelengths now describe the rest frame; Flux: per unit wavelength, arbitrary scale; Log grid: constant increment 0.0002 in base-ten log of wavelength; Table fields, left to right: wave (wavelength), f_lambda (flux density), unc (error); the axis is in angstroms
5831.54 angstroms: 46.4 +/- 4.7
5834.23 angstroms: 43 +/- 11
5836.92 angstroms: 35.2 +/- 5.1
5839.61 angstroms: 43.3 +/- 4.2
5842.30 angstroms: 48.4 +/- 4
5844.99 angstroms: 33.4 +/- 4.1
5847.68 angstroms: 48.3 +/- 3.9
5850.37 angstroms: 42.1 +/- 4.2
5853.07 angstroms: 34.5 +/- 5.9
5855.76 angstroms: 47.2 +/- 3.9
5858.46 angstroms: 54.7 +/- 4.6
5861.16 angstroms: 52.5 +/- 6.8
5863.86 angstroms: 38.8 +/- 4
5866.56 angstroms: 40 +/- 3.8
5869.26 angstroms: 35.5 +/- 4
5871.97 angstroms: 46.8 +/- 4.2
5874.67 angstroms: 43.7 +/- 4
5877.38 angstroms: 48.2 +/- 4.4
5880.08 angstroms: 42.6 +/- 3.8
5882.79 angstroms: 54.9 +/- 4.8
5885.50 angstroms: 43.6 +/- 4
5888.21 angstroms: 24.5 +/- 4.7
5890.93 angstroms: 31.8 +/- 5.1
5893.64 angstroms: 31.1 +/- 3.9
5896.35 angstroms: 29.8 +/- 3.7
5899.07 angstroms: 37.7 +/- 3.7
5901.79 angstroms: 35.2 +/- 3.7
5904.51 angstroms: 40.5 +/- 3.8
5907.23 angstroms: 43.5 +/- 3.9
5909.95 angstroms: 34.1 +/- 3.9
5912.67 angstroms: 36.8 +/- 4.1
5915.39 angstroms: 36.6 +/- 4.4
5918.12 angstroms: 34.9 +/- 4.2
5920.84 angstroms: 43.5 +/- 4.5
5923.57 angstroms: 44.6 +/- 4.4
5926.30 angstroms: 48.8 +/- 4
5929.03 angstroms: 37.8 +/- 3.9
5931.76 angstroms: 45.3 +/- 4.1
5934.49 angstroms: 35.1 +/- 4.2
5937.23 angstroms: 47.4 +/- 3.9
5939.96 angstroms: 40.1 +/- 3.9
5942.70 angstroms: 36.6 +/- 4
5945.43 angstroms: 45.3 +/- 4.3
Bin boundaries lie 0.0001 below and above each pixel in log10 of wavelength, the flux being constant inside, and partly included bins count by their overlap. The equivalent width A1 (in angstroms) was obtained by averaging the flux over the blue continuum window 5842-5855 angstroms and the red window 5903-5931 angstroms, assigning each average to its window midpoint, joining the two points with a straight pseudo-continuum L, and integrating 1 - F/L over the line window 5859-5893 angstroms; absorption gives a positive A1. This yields -1.05 angstroms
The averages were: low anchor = 41.1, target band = 42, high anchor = 40.2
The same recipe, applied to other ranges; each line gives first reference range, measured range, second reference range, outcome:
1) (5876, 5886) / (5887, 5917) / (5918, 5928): 7.2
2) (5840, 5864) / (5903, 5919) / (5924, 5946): 1.9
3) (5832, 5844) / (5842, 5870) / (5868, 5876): -0.6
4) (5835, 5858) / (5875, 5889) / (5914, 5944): -0.7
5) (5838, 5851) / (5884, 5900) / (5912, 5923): 2.8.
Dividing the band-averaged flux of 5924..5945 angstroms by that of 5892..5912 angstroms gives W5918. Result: 1.2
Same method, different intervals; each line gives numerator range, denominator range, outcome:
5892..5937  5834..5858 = 0.92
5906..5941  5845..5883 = 0.92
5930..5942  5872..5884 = 0.88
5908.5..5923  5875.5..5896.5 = 0.97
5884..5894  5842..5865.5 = 0.75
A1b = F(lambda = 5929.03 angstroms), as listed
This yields 37.8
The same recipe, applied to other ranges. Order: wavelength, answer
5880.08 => 42.6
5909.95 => 34.1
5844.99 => 33.4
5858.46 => 54.7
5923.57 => 44.6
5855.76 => 47.2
